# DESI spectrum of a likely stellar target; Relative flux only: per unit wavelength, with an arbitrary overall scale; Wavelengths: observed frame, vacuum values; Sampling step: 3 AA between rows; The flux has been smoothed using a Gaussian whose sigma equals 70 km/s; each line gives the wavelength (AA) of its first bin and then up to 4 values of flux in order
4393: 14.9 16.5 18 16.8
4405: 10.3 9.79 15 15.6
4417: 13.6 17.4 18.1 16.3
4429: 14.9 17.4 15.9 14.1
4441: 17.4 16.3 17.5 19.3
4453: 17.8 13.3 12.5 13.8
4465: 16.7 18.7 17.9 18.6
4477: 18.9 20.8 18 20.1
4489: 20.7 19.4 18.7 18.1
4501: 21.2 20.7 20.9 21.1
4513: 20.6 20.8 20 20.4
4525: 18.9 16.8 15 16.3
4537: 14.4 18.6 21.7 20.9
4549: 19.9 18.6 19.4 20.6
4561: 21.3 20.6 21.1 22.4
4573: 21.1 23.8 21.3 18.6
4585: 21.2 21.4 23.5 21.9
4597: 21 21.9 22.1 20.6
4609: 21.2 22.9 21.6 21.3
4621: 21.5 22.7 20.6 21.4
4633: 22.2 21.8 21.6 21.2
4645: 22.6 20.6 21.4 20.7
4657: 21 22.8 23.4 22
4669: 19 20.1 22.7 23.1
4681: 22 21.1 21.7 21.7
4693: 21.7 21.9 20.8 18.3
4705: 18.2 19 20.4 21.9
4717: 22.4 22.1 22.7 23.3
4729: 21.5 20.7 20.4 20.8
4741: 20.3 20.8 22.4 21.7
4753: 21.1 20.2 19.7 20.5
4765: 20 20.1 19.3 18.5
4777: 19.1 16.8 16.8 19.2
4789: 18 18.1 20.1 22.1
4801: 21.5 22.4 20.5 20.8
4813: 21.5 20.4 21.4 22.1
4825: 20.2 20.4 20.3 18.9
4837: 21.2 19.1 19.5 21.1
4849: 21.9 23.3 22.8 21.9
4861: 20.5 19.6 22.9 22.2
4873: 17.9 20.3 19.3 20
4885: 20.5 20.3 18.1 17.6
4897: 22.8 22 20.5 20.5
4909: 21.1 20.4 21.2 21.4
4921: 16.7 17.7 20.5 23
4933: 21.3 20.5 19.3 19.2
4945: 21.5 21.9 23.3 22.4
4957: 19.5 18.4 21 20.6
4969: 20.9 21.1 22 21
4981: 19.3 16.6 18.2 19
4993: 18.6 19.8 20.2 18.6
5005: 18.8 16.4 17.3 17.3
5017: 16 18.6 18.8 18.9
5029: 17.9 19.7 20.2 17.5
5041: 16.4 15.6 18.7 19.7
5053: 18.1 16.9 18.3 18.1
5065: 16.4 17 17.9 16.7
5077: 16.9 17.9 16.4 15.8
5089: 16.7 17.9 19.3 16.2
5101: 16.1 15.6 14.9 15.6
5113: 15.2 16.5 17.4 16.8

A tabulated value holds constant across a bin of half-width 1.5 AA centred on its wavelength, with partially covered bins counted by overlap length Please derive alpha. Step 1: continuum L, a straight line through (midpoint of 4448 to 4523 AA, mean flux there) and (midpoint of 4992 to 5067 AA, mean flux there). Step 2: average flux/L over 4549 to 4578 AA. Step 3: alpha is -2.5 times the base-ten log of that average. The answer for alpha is -0.13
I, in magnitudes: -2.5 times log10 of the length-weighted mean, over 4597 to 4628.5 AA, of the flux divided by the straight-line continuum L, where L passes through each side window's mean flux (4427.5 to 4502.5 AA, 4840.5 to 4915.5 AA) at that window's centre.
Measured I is -0.160 mag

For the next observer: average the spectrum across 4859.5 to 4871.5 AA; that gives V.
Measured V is 21.3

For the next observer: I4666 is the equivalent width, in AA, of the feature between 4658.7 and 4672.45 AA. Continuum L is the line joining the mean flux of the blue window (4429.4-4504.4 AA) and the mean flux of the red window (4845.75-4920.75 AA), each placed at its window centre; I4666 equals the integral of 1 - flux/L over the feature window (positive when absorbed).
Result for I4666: -1.7 AA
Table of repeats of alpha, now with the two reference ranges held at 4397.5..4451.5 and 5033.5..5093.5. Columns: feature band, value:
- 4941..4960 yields -0.23 mag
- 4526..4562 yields -0.16 mag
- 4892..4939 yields -0.19 mag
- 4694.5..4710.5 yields -0.19 mag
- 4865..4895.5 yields -0.17 mag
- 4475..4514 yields -0.24 mag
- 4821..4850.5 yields -0.21 mag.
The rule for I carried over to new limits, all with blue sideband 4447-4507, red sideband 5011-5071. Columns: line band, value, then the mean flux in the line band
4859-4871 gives -0.183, 21.3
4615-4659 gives -0.185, 21.5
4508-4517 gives -0.147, 20.8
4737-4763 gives -0.156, 20.8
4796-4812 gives -0.187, 21.4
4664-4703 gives -0.177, 21.3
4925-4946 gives -0.153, 20.7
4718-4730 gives -0.235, 22.4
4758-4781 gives -0.073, 19.3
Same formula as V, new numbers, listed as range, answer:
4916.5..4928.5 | 19.1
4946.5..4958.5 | 21.8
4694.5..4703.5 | 20.3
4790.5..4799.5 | 20.1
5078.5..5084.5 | 17.1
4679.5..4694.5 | 21.6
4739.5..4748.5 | 21.2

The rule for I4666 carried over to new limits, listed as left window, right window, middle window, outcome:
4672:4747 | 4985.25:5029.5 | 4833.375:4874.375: -2.4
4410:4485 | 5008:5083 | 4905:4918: -2.5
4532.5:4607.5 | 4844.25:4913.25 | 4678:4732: -1.6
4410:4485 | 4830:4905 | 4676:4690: -2.3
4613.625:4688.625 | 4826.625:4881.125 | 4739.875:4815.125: 3.5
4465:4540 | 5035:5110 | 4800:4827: -4.8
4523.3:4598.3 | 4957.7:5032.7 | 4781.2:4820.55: -1.5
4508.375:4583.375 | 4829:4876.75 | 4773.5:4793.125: 2.4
